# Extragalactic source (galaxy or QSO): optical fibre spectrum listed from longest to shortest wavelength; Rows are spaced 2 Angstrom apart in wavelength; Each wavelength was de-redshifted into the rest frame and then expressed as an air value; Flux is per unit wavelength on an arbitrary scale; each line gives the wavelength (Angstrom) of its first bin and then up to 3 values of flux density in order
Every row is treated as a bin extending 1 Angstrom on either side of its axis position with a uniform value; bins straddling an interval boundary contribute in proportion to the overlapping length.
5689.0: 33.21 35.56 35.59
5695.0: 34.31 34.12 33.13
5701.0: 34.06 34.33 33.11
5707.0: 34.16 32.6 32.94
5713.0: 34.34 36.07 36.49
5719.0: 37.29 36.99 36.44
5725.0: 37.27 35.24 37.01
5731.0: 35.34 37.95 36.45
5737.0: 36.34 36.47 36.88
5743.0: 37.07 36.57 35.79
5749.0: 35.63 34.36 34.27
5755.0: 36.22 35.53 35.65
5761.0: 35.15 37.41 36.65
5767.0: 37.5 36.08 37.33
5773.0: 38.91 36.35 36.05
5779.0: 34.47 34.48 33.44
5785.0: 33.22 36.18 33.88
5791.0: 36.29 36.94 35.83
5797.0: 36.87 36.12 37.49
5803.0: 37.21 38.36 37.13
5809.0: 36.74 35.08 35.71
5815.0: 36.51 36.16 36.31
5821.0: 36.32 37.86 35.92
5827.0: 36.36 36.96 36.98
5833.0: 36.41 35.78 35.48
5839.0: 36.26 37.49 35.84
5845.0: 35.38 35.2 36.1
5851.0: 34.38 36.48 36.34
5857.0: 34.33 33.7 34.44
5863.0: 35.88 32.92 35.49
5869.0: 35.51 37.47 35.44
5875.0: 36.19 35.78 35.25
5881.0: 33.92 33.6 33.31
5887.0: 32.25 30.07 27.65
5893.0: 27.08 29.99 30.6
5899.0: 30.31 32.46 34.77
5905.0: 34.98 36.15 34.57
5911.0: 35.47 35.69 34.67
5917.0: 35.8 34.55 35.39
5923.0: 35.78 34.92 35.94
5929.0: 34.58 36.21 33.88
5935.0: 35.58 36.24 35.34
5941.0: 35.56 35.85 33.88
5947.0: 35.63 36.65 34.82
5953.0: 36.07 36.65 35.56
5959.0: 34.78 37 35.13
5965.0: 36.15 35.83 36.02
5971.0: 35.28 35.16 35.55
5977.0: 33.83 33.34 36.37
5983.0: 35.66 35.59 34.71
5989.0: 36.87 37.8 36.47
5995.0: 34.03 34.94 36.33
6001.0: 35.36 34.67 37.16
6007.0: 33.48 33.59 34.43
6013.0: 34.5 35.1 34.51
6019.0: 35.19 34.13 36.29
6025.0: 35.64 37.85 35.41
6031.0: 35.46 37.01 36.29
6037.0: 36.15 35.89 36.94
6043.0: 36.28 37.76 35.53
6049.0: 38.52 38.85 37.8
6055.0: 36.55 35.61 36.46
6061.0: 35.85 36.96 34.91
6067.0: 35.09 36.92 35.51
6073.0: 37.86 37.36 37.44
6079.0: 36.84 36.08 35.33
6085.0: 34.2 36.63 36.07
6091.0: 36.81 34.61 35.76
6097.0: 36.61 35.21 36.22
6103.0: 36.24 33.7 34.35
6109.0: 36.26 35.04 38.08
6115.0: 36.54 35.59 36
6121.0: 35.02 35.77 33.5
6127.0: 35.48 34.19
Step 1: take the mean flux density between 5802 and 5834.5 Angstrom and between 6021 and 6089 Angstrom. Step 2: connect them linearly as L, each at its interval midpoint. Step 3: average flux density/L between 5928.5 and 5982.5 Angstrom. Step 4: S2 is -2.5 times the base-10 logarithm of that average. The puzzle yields 0.032 mag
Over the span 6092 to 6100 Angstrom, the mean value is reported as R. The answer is 35.5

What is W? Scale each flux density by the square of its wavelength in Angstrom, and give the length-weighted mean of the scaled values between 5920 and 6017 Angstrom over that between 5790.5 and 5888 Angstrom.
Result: 1.03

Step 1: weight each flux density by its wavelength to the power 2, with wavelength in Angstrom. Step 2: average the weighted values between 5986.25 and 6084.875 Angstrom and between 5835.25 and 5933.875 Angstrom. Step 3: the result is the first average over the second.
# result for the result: 1.1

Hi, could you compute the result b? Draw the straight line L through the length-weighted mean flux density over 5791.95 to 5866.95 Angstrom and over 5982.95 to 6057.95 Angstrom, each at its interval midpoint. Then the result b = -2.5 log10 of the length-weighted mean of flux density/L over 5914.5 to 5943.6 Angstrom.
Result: 0.02 mag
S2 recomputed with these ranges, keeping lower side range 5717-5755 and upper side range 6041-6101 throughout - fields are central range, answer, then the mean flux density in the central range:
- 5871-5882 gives 0.025 mag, 35.5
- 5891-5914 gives 0.115 mag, 32.7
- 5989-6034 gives 0.028 mag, 35.5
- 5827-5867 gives 0.022 mag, 35.6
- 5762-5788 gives 0.009 mag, 36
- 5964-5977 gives 0.026 mag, 35.5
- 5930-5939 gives 0.027 mag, 35.5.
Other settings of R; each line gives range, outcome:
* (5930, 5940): 35.5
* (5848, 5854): 35.7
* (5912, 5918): 35.4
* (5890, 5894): 27.4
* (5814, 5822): 36.3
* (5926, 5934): 35.2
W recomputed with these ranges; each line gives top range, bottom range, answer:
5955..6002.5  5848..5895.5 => 1.09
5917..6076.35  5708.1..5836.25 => 1.07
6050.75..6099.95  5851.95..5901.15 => 1.16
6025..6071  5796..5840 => 1.08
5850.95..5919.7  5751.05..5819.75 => 0.97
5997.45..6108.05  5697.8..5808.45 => 1.11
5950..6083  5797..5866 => 1.06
